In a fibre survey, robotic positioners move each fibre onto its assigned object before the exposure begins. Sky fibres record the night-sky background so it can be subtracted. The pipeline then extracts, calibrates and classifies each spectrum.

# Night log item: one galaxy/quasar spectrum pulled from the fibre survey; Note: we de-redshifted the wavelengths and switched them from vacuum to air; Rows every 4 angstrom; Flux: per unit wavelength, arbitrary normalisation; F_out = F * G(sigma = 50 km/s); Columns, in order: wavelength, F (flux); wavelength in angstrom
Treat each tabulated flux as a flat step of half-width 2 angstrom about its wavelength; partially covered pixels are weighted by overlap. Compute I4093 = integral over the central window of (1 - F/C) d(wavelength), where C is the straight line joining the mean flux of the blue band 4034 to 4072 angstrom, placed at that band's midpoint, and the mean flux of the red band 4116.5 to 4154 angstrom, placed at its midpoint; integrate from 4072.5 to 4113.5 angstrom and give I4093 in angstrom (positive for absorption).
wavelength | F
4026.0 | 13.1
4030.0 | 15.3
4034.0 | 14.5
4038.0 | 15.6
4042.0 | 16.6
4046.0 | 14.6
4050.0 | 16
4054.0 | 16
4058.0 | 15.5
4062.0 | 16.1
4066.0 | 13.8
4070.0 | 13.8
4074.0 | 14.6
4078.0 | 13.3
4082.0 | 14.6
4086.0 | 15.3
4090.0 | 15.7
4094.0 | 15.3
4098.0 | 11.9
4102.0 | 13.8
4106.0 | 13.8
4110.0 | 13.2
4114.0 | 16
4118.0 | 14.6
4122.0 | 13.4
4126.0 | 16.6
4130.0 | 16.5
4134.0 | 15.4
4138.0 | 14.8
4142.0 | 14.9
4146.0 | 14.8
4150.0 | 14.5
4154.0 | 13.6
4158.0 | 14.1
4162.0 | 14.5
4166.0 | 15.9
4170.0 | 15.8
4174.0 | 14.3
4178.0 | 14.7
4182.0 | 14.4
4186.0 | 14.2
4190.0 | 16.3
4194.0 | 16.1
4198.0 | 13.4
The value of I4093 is 2.5 angstrom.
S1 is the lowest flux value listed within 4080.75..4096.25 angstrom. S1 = 14.6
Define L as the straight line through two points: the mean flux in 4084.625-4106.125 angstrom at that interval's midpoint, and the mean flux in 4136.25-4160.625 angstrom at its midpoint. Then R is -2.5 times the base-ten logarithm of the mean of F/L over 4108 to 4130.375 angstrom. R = -0.04 mag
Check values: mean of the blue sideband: 14.3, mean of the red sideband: 14.4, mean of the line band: 14.9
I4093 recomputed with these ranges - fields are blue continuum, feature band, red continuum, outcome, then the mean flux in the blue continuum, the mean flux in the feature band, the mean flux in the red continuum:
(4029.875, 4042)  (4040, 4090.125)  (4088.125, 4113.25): -1.0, 15.3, 15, 14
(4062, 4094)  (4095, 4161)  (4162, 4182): 1.4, 14.6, 14.5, 15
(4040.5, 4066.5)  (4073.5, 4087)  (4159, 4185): 0.9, 15.6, 14.4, 14.9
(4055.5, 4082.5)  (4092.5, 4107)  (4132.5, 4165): 0.9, 14.6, 13.6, 14.6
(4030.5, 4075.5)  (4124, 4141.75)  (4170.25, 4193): -0.8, 15.2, 15.7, 14.9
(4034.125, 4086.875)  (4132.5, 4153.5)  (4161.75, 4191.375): 0.3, 15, 14.8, 15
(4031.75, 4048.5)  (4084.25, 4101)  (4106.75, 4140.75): 0.7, 15.3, 14.5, 15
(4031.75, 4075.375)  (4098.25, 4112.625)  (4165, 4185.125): 1.5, 15.2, 13.5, 14.9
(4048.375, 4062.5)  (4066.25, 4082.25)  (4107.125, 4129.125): 1.6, 15.9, 14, 14.8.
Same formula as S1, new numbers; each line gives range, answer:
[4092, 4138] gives 11.9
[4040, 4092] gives 13.3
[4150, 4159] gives 13.6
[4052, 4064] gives 15.5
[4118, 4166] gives 13.4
